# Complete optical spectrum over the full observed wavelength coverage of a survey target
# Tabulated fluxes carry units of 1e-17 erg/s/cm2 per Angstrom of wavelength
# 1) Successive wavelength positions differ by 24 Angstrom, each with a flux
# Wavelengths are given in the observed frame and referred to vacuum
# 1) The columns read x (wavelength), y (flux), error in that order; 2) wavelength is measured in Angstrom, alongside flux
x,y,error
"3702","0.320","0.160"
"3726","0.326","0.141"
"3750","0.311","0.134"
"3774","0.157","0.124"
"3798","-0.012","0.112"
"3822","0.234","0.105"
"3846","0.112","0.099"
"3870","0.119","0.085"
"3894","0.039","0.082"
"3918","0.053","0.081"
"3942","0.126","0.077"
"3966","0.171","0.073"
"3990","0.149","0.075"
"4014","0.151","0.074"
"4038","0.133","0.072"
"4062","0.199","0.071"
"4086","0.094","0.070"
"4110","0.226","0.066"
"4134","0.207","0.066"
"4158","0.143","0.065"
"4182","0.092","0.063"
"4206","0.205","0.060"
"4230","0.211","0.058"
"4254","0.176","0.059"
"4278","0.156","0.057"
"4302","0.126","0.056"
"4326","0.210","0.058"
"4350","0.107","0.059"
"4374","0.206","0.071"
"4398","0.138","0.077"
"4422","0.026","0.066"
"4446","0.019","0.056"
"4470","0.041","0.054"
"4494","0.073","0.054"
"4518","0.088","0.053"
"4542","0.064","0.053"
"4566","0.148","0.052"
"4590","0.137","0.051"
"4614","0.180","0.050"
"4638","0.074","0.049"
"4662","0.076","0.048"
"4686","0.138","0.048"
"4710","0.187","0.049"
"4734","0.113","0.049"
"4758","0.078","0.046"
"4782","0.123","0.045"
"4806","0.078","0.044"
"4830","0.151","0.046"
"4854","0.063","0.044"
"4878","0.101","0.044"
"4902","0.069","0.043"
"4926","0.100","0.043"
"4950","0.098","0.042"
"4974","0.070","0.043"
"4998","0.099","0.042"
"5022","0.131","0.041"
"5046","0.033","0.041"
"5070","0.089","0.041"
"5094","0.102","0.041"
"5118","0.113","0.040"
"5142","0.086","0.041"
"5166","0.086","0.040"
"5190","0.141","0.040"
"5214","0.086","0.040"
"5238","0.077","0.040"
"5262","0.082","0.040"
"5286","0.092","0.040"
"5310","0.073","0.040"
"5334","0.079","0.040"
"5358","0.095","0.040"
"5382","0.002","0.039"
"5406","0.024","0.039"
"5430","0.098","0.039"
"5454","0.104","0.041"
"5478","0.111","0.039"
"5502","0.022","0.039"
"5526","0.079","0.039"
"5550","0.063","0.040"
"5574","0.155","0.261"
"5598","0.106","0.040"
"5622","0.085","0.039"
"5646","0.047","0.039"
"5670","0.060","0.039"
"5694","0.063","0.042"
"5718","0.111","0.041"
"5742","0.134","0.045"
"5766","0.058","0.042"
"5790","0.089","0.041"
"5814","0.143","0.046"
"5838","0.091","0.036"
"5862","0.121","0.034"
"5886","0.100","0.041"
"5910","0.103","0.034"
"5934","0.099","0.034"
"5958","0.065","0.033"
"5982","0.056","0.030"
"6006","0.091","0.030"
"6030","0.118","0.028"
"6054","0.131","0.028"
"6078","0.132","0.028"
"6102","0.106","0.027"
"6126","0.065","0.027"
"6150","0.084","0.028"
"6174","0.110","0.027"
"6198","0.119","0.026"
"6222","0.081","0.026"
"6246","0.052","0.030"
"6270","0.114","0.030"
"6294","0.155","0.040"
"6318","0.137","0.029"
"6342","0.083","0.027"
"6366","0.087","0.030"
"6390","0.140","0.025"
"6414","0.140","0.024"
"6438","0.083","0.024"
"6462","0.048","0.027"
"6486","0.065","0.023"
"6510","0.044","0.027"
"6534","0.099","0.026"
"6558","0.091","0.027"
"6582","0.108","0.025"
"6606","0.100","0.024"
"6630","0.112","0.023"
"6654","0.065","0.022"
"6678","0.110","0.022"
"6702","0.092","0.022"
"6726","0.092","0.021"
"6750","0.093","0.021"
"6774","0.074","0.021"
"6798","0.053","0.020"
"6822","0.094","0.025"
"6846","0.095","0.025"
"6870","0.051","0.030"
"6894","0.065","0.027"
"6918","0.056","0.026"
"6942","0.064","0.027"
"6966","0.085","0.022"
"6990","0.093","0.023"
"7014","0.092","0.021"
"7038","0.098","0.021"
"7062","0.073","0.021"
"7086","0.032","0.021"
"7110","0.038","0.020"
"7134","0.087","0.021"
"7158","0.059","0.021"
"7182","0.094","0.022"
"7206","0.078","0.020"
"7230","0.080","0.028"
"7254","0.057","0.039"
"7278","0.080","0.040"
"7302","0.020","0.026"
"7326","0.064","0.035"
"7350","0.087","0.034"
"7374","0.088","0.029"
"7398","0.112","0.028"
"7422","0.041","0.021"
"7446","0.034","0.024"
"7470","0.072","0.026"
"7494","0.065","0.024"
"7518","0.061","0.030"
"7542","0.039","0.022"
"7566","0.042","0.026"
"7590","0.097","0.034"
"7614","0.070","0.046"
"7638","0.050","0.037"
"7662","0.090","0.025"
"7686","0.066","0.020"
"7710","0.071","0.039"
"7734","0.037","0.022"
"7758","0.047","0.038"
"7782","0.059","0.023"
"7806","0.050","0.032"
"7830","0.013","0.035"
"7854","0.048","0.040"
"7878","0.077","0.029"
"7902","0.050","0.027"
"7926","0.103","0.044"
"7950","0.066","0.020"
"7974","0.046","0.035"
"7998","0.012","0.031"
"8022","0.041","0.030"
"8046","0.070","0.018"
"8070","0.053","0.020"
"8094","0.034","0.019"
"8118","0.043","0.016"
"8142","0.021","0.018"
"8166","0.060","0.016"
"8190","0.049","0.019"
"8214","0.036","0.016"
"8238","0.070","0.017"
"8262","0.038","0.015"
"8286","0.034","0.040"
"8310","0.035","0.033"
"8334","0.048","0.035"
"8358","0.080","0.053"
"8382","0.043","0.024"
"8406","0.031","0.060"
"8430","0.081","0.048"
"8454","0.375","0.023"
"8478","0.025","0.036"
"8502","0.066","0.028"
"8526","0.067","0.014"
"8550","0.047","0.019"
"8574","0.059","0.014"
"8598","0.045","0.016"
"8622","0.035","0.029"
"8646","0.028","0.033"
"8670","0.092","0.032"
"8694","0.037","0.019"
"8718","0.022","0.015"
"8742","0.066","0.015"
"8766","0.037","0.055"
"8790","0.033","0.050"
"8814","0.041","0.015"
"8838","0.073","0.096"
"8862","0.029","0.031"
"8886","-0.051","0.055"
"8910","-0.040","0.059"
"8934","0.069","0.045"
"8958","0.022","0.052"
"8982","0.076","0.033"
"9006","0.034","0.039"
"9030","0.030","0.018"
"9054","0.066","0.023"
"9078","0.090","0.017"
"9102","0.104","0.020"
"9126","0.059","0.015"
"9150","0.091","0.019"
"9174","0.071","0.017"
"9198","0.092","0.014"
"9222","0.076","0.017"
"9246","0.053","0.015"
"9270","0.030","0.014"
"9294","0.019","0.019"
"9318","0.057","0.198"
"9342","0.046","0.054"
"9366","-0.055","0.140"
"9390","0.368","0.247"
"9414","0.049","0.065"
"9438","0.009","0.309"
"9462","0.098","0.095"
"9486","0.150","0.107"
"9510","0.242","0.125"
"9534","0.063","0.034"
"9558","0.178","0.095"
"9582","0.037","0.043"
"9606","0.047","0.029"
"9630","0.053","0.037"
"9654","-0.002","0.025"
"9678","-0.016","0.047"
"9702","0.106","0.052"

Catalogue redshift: 1.268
